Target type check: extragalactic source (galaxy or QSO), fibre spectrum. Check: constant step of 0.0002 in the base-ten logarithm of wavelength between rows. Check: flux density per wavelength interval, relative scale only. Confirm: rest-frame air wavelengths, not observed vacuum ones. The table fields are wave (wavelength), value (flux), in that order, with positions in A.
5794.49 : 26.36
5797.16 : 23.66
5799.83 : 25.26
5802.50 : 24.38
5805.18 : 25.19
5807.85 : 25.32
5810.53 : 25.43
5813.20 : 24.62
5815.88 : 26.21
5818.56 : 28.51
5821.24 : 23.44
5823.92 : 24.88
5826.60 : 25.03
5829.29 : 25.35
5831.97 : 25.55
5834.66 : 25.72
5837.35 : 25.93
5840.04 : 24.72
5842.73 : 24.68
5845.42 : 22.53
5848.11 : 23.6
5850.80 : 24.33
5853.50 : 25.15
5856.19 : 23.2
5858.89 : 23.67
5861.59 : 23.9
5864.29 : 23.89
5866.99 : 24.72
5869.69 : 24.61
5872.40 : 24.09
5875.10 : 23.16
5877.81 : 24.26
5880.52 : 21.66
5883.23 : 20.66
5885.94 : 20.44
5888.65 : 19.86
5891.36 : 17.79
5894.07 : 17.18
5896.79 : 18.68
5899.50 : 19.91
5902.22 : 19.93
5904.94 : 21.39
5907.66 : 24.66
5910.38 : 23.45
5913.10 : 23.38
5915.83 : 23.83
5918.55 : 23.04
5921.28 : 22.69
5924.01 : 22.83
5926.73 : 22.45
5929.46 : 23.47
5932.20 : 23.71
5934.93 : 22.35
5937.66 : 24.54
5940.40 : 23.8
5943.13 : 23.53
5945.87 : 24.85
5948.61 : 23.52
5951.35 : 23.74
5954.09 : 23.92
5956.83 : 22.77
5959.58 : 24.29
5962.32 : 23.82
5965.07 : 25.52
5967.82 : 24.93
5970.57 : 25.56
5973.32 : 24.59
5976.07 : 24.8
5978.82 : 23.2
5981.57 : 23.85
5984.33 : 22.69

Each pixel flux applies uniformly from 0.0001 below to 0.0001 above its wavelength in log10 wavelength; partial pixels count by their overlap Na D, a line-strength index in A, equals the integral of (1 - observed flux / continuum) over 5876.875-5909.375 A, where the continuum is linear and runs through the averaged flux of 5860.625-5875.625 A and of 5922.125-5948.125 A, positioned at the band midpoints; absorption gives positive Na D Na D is 4.6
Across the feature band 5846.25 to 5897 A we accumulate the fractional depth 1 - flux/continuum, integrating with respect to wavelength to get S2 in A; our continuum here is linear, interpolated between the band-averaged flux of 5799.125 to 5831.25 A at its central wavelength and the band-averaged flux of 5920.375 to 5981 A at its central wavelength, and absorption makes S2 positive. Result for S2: 4.7 A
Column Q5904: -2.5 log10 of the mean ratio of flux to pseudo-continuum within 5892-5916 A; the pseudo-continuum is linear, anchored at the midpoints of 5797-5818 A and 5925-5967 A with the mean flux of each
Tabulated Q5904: 0.15 mag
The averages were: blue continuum 25.2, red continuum 23.8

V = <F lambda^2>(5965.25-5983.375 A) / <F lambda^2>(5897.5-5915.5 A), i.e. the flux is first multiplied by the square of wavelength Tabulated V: 1.1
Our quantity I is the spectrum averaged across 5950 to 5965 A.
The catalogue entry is 23.9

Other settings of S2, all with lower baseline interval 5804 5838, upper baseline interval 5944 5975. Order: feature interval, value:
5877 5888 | 1.5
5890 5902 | 3.0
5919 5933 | 0.9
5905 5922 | 0.9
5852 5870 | 0.7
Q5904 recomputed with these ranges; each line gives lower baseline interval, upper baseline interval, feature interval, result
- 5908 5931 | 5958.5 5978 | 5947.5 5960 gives 0.03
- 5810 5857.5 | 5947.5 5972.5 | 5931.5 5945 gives 0.03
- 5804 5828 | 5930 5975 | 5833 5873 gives 0.03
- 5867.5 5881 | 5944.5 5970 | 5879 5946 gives 0.09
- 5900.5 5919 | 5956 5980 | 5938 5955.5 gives -0.01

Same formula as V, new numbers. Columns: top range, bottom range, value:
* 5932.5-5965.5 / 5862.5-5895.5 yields 1.12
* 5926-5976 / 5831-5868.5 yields 1.02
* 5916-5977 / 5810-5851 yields 0.99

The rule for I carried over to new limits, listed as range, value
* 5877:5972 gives 22.6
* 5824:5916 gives 23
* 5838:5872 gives 24.1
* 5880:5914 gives 20.6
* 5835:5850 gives 24.4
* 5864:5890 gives 22.7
